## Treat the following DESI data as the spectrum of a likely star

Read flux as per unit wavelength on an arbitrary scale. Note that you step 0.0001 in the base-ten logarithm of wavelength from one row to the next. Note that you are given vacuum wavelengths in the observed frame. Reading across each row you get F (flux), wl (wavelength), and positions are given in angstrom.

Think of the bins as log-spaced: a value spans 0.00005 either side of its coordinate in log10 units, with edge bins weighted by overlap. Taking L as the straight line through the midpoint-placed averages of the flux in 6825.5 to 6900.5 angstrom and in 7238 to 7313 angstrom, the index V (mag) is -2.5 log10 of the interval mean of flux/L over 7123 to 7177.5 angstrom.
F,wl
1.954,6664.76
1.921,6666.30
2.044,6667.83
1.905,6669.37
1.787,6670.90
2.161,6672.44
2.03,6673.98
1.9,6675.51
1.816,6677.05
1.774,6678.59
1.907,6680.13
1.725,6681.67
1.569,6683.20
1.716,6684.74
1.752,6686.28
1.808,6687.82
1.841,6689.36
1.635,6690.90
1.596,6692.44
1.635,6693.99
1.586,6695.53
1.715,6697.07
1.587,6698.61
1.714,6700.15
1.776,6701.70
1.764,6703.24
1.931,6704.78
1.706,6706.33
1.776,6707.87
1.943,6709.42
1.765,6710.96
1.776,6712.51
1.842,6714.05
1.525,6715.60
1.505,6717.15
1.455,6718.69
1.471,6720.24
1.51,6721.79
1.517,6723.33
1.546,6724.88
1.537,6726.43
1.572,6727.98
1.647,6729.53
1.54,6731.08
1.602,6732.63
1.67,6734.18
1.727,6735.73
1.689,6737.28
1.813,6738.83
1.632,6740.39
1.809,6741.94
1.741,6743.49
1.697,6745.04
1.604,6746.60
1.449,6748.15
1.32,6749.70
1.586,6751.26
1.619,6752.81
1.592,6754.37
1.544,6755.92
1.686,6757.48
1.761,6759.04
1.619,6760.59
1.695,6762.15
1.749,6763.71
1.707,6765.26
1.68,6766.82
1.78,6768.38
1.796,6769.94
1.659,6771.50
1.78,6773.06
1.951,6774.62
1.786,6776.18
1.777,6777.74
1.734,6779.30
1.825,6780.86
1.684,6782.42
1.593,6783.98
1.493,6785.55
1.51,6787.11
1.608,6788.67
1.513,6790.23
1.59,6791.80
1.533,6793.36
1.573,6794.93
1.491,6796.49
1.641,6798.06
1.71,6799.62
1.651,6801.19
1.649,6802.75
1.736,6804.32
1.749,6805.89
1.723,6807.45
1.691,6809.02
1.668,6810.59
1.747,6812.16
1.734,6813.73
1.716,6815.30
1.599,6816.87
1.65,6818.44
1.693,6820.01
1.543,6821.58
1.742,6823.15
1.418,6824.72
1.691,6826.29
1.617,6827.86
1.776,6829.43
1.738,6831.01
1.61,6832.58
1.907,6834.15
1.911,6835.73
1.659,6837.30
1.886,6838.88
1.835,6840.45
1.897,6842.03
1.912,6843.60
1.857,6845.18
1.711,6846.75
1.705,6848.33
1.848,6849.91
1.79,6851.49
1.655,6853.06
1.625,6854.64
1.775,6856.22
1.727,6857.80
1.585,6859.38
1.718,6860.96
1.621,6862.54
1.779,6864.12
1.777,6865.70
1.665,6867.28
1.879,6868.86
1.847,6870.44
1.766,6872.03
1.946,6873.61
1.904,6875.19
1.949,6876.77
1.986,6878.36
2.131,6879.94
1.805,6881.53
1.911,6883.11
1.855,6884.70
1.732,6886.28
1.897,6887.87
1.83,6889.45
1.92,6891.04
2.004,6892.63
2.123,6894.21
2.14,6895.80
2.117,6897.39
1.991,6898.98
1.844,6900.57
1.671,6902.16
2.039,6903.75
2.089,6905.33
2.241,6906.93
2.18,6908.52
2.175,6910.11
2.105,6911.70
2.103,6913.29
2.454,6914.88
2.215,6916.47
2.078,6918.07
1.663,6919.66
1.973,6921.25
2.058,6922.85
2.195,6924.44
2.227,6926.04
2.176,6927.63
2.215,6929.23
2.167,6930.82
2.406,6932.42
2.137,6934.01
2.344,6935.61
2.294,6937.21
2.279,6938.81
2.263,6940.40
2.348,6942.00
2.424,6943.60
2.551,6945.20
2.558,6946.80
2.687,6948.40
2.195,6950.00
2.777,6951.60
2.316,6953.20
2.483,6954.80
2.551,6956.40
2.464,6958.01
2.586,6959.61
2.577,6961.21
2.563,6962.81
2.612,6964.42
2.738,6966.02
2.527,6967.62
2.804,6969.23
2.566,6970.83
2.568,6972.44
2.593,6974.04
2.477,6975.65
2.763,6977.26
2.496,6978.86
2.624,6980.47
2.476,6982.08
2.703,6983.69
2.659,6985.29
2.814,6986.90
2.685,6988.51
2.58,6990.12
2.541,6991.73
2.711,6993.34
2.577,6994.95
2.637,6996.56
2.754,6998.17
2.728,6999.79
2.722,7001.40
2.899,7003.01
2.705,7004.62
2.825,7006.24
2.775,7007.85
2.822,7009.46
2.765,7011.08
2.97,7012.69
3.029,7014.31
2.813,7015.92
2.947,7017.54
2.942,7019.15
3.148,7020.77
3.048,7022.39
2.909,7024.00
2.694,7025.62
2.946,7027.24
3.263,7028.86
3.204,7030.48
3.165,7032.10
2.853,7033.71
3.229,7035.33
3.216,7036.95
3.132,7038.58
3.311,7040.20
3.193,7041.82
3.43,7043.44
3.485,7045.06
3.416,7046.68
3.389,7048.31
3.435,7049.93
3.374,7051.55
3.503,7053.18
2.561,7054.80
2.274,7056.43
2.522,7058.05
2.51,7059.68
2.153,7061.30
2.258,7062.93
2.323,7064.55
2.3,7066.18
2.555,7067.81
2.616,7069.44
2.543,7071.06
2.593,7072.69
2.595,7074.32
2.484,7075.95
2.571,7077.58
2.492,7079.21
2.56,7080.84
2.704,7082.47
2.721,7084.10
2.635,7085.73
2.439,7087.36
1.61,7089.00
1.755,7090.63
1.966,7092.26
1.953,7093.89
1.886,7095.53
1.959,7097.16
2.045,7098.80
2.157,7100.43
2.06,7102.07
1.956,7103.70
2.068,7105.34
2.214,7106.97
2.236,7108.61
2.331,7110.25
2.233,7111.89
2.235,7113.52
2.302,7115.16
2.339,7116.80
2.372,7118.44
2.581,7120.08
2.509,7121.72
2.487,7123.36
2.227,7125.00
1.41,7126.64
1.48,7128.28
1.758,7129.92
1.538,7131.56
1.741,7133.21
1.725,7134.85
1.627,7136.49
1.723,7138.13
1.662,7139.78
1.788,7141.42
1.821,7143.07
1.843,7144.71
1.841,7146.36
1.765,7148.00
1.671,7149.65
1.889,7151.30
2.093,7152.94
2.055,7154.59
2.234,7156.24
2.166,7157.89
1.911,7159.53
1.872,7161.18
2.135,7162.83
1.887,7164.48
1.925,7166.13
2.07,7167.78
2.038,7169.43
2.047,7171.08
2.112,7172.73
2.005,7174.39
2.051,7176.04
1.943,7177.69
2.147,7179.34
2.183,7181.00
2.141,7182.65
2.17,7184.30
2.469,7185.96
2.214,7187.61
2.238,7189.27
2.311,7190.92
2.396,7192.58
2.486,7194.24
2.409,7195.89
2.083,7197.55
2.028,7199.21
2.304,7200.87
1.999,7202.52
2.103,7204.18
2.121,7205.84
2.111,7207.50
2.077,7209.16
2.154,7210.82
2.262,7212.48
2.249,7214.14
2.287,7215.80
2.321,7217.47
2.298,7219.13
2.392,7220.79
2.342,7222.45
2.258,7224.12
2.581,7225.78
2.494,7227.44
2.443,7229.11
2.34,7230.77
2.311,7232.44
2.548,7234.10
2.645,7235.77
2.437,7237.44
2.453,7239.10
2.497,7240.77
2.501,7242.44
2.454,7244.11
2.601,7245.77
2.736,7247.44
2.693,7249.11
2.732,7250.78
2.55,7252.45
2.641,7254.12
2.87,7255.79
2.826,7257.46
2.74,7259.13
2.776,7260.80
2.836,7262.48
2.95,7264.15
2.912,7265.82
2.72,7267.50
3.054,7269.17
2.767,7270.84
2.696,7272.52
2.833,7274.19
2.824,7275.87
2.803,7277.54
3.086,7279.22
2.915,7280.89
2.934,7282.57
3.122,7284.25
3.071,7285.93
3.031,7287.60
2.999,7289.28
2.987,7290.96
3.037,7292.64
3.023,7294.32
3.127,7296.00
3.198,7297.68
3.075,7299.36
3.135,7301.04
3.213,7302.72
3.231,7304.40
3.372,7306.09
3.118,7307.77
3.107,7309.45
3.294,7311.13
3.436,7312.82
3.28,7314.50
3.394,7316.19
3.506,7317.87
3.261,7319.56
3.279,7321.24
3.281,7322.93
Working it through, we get 0.34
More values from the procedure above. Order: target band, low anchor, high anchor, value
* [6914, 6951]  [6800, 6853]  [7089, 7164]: -0.235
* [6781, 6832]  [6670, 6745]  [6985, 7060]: 0.265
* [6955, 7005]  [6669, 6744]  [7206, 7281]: -0.220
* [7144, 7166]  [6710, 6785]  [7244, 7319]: 0.339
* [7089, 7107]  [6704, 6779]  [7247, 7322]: 0.276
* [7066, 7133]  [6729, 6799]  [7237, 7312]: 0.110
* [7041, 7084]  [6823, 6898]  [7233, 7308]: -0.187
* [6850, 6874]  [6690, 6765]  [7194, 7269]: 0.075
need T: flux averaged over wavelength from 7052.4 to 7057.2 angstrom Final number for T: 2.78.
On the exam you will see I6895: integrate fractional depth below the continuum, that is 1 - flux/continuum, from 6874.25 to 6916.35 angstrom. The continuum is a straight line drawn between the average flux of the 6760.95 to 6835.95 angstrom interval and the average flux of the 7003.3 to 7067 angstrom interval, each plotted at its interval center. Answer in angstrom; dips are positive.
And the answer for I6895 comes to 3.6 angstrom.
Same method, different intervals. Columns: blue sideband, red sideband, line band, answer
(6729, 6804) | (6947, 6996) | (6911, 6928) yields 1.75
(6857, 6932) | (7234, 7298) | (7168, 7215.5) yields 8.44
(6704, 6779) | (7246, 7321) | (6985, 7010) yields -4.55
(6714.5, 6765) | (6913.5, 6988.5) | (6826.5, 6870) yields 5.81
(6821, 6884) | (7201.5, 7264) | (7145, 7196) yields 5.67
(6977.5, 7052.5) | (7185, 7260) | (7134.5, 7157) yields 6.56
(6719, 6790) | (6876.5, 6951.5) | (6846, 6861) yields 1.80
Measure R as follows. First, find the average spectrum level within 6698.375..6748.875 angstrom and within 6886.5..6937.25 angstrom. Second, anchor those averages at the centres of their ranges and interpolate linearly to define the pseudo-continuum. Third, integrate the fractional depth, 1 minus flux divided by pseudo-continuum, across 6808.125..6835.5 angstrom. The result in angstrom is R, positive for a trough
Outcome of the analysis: 2.9 angstrom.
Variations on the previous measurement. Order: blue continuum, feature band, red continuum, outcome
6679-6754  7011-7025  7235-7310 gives -3.9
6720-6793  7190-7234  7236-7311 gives 7.3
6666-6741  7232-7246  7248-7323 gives 2.0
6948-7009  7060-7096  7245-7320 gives 5.1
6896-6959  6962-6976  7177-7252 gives -2.3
